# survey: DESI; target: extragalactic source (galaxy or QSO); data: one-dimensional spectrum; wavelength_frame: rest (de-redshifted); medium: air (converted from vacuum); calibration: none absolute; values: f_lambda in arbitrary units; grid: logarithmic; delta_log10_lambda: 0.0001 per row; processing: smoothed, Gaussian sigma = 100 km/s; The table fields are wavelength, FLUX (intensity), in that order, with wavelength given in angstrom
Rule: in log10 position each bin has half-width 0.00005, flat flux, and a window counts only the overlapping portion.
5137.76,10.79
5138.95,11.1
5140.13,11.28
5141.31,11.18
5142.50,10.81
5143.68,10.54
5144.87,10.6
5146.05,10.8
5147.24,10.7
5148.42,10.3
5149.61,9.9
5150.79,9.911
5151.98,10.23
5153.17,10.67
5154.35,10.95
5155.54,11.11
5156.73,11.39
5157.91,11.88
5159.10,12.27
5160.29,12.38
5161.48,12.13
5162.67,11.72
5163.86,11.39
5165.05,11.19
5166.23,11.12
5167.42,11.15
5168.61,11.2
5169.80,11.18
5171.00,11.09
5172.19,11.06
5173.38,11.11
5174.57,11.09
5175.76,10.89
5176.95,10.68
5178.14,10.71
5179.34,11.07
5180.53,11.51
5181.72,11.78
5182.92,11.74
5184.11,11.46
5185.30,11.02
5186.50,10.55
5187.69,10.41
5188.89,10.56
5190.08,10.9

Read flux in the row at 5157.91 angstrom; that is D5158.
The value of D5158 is 11.88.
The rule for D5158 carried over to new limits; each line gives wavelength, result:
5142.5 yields 10.81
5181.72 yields 11.78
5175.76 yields 10.89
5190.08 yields 10.9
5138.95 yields 11.1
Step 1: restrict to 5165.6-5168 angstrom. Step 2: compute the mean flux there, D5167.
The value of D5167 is 11.2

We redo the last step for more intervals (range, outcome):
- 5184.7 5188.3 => 10.7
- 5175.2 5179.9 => 10.8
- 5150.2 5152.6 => 10.1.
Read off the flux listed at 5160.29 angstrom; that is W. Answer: 12.38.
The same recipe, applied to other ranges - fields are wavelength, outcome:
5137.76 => 10.79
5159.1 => 12.27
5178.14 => 10.71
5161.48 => 12.13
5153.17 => 10.67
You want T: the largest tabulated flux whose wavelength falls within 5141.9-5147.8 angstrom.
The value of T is 10.81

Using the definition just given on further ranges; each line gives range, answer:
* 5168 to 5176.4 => 11.2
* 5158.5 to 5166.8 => 12.38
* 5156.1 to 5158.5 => 11.88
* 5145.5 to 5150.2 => 10.8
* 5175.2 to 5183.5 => 11.78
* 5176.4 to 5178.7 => 10.71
